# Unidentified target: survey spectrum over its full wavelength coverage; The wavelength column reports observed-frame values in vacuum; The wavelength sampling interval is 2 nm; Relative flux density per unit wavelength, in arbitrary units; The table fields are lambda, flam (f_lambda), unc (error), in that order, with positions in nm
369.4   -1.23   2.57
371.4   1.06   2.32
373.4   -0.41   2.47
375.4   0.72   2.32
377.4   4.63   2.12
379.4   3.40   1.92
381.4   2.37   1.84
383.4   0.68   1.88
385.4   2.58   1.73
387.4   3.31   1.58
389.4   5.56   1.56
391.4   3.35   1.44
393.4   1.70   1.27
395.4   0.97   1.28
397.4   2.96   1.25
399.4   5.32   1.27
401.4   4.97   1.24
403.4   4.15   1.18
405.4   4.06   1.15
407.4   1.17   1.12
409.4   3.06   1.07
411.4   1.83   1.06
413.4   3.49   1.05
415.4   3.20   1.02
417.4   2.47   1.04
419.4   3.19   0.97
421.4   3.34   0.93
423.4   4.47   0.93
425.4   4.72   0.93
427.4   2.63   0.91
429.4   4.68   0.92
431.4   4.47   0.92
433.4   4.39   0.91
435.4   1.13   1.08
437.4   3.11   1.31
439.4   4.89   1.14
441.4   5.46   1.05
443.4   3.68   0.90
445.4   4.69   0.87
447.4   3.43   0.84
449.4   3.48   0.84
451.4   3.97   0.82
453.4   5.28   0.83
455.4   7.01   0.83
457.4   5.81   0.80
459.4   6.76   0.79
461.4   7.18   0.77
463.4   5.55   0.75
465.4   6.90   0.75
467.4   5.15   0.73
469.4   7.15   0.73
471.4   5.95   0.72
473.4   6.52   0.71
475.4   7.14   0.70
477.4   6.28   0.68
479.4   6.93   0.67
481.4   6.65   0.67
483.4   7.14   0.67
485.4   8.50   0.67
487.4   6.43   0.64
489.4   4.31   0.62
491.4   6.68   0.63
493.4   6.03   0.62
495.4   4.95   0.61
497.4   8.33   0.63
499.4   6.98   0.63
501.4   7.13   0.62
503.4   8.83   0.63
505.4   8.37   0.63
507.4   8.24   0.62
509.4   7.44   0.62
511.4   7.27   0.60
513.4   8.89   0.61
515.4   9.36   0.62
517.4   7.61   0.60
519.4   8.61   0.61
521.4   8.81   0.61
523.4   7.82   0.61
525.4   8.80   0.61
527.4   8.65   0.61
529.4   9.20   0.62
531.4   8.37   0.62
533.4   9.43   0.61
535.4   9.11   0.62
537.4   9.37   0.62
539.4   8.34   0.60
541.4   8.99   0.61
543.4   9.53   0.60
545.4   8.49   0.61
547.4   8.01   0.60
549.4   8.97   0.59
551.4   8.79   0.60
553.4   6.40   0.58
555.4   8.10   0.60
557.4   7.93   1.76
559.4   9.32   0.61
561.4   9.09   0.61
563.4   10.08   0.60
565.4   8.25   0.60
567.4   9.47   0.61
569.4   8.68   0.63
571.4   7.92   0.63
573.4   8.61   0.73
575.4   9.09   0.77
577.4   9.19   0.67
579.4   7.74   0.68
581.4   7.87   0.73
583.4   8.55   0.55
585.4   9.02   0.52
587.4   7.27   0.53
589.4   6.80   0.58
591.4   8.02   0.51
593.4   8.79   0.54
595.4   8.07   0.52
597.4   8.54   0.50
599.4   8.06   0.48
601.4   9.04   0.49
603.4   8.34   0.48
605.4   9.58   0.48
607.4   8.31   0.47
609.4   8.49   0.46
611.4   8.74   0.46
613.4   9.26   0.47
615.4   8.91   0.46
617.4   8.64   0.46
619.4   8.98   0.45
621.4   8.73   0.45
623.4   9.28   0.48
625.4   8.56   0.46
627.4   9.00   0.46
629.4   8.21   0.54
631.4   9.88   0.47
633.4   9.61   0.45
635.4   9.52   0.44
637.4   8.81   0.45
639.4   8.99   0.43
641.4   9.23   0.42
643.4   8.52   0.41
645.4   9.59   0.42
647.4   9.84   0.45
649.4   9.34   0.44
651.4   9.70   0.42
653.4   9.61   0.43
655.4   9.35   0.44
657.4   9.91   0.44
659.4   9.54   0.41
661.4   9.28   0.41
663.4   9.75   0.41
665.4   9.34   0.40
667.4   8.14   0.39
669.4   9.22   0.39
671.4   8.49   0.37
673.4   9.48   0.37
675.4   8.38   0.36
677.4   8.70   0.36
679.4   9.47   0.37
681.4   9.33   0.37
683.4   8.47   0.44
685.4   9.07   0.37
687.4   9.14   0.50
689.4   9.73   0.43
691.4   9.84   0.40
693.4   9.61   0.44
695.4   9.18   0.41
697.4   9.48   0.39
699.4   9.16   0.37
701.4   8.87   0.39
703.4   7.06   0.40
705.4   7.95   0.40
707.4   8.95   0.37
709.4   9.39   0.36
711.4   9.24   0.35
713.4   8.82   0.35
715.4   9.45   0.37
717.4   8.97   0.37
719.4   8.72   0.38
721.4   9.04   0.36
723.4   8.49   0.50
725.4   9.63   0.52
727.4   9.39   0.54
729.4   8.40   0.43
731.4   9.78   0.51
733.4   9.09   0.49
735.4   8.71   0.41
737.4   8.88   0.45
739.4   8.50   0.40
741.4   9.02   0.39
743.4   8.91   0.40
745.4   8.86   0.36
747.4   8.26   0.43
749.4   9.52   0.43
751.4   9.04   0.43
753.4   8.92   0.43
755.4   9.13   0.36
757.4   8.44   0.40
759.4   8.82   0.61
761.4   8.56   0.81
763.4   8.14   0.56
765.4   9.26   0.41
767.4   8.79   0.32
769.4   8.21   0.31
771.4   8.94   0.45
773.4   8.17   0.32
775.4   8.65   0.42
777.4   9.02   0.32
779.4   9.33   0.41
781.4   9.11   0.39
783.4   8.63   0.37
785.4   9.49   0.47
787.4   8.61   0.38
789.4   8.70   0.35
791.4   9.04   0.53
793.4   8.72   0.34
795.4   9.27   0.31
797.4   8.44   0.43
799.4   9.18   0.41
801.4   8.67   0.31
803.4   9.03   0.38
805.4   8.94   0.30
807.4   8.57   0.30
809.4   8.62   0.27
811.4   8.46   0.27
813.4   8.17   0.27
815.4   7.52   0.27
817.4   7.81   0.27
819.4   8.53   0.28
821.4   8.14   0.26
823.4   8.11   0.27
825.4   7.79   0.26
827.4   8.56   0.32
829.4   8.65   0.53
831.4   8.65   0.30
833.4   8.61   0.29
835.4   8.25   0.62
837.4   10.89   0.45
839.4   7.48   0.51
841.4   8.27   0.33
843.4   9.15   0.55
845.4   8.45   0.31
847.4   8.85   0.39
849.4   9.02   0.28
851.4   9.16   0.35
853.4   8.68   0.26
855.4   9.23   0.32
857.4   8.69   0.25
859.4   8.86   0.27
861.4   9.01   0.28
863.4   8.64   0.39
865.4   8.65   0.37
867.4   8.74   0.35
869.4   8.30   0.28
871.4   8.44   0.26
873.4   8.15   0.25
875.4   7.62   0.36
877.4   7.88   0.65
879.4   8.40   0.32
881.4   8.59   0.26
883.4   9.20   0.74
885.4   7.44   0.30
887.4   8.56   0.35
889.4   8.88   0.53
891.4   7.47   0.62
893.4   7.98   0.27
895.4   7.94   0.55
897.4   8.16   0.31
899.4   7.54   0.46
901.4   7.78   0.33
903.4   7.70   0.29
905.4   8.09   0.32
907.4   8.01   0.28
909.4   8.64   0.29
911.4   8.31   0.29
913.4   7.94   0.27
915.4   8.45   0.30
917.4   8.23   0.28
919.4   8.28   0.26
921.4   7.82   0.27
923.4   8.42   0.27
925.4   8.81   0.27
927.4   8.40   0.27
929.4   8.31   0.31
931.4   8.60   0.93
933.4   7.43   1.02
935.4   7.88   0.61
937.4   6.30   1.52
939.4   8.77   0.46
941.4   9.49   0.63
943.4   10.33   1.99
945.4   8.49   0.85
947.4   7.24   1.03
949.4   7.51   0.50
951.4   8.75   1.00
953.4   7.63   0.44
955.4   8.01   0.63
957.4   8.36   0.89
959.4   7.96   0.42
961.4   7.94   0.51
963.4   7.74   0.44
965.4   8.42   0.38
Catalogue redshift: 0.14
